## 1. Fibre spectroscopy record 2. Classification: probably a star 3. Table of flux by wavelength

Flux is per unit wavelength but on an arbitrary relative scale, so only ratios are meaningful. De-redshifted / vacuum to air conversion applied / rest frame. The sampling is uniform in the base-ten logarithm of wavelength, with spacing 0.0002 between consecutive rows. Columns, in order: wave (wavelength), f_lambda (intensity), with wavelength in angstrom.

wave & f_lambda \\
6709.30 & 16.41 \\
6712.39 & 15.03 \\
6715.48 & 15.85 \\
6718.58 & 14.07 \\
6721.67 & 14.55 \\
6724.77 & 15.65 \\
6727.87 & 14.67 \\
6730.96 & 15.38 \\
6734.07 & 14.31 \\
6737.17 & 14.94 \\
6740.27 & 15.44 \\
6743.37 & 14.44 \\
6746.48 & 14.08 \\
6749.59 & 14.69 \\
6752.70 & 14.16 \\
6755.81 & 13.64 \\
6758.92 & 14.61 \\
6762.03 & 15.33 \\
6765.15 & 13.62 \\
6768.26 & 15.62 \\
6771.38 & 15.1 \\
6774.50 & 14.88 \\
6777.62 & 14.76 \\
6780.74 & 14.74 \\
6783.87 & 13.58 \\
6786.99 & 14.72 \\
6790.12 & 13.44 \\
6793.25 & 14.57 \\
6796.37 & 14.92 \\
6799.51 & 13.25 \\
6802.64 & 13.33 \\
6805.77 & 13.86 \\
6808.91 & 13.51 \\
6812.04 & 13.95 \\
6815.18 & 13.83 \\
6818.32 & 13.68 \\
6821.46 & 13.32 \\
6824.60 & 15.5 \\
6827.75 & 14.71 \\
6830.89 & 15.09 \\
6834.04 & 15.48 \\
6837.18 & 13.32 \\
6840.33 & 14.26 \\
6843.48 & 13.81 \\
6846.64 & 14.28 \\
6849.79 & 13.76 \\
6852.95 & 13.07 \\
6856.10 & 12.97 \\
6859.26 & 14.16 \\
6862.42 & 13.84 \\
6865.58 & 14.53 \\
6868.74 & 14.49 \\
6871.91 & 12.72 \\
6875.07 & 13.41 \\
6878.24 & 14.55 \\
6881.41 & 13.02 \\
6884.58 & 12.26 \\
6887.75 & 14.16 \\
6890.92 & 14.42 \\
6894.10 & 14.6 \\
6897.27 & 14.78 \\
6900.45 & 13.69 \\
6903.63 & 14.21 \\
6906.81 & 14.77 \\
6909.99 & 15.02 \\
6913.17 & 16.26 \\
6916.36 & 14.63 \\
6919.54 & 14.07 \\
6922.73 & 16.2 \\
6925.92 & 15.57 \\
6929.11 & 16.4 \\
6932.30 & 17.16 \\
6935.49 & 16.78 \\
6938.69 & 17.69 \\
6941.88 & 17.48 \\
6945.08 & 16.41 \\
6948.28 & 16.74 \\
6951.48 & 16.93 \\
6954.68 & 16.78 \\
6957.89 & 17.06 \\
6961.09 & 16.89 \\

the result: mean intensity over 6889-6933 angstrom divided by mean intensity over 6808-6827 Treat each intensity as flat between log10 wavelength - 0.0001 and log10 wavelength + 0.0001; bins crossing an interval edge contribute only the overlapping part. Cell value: 1.1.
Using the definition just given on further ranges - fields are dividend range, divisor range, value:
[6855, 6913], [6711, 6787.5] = 0.95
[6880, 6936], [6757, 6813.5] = 1.04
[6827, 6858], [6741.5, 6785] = 0.97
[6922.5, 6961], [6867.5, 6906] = 1.21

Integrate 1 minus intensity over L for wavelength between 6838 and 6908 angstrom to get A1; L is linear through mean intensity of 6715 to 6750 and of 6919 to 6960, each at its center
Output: 9.4 angstrom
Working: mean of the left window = 14.8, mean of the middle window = 13.9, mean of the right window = 16.6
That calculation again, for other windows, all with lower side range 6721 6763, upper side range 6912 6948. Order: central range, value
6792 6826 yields 2.89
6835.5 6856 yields 2.45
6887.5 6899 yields 1.03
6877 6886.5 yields 1.56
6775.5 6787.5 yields 0.46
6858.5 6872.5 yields 1.51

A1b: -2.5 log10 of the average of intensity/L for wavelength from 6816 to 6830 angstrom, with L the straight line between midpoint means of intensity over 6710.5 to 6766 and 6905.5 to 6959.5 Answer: 0.08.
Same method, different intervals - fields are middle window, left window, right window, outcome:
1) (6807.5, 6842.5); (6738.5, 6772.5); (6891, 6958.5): 0.06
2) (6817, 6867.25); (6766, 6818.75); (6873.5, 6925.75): 0.01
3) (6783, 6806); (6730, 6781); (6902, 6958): 0.08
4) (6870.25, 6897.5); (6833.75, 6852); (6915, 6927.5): 0.07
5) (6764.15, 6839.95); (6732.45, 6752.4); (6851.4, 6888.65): -0.01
